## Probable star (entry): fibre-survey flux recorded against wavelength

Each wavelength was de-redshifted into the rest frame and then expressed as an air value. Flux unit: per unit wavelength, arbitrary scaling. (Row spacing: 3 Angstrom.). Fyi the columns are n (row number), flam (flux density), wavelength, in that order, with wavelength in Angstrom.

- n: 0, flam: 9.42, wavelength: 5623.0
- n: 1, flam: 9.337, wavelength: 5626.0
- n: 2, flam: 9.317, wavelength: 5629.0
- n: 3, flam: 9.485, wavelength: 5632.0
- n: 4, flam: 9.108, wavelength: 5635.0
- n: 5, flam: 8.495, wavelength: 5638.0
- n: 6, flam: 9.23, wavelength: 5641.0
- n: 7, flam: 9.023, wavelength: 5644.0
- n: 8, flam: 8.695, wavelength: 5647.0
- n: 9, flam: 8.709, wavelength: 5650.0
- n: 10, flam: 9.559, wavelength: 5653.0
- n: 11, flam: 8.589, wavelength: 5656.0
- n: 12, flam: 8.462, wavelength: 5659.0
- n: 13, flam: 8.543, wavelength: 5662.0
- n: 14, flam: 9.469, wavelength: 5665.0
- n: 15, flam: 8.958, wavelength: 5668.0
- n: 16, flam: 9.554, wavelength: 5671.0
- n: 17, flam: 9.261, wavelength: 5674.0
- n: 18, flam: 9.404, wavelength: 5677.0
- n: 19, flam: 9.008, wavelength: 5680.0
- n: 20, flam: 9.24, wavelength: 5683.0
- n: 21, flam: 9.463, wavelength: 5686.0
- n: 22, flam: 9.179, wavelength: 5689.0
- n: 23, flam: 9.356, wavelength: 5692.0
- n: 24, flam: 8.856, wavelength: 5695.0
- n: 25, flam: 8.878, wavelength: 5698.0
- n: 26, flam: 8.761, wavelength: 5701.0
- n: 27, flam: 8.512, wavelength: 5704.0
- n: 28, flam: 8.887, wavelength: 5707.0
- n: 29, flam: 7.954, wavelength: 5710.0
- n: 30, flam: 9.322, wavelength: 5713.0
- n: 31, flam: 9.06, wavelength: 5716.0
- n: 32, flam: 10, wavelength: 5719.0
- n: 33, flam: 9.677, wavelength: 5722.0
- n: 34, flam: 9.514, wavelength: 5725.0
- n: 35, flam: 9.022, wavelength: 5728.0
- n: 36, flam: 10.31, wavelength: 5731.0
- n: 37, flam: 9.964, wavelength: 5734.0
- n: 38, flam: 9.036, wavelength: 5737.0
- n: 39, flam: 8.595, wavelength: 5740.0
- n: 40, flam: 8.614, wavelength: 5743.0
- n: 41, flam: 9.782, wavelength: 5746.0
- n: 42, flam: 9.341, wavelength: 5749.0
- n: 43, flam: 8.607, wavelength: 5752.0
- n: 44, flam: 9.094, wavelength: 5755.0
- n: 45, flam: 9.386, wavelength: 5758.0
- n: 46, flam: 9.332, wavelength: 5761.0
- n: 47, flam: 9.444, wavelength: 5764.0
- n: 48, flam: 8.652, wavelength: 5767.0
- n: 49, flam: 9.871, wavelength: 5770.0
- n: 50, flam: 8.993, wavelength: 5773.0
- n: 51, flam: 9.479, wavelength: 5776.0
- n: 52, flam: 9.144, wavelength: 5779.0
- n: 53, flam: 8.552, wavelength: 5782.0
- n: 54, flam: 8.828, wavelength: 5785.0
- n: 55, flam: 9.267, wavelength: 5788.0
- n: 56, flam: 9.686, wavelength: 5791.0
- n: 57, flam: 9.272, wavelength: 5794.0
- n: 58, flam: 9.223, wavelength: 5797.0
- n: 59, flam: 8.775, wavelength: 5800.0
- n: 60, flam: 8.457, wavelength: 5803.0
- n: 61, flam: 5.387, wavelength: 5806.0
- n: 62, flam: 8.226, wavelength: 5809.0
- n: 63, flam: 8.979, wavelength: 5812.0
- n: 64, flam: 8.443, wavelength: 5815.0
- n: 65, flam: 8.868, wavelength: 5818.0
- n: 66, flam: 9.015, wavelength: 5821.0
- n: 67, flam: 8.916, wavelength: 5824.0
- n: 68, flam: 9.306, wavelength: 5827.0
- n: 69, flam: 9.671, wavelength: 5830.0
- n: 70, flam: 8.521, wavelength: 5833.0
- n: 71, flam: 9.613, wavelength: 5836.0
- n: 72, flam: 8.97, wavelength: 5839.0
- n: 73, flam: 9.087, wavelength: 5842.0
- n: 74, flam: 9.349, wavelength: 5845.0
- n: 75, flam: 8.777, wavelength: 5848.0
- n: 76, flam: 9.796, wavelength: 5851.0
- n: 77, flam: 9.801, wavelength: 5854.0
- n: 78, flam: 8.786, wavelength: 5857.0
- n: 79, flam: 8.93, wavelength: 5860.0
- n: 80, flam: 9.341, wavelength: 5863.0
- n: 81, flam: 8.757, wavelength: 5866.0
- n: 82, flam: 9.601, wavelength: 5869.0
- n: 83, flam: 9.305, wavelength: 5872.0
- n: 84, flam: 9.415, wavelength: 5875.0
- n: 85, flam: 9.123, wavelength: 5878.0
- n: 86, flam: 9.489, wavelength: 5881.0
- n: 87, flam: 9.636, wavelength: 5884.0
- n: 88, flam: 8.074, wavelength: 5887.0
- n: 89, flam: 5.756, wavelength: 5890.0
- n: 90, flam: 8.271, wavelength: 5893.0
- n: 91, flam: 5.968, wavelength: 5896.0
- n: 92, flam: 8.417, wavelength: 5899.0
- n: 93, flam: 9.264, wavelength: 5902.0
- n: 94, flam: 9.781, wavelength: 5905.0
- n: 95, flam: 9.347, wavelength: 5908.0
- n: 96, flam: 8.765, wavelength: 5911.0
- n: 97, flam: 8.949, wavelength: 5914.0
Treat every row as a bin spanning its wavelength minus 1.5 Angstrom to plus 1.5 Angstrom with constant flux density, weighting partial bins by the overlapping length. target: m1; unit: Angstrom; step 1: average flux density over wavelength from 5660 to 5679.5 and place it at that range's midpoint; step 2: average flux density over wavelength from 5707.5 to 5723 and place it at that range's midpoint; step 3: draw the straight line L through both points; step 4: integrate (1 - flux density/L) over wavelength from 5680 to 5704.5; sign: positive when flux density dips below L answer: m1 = 0.3 Angstrom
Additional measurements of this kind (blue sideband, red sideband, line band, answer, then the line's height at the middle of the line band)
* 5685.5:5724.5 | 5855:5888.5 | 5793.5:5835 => 2.2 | 9.12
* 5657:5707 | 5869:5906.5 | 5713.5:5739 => -1.7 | 8.95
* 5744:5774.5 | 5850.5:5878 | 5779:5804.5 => 0.6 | 9.25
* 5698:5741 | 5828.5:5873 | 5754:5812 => 1.9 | 9.2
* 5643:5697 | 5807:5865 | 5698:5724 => 0.1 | 9.06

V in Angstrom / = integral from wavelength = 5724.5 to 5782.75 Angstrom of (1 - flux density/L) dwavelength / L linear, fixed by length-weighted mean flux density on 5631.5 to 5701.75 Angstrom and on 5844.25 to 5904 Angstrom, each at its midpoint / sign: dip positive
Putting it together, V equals -1.9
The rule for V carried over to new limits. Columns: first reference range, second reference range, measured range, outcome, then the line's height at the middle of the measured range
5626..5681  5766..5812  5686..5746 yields -1.48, 8.94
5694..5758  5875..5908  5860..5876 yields -1.27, 8.56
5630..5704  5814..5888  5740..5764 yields -0.13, 9.1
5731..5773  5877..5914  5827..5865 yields -2.00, 8.76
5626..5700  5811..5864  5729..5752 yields -0.56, 9.1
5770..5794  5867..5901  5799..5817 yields 1.92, 9.01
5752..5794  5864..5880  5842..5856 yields -0.20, 9.24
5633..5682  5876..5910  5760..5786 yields -1.17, 8.75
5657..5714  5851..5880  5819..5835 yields 0.19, 9.21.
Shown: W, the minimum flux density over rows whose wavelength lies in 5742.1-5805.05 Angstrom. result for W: 8.457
